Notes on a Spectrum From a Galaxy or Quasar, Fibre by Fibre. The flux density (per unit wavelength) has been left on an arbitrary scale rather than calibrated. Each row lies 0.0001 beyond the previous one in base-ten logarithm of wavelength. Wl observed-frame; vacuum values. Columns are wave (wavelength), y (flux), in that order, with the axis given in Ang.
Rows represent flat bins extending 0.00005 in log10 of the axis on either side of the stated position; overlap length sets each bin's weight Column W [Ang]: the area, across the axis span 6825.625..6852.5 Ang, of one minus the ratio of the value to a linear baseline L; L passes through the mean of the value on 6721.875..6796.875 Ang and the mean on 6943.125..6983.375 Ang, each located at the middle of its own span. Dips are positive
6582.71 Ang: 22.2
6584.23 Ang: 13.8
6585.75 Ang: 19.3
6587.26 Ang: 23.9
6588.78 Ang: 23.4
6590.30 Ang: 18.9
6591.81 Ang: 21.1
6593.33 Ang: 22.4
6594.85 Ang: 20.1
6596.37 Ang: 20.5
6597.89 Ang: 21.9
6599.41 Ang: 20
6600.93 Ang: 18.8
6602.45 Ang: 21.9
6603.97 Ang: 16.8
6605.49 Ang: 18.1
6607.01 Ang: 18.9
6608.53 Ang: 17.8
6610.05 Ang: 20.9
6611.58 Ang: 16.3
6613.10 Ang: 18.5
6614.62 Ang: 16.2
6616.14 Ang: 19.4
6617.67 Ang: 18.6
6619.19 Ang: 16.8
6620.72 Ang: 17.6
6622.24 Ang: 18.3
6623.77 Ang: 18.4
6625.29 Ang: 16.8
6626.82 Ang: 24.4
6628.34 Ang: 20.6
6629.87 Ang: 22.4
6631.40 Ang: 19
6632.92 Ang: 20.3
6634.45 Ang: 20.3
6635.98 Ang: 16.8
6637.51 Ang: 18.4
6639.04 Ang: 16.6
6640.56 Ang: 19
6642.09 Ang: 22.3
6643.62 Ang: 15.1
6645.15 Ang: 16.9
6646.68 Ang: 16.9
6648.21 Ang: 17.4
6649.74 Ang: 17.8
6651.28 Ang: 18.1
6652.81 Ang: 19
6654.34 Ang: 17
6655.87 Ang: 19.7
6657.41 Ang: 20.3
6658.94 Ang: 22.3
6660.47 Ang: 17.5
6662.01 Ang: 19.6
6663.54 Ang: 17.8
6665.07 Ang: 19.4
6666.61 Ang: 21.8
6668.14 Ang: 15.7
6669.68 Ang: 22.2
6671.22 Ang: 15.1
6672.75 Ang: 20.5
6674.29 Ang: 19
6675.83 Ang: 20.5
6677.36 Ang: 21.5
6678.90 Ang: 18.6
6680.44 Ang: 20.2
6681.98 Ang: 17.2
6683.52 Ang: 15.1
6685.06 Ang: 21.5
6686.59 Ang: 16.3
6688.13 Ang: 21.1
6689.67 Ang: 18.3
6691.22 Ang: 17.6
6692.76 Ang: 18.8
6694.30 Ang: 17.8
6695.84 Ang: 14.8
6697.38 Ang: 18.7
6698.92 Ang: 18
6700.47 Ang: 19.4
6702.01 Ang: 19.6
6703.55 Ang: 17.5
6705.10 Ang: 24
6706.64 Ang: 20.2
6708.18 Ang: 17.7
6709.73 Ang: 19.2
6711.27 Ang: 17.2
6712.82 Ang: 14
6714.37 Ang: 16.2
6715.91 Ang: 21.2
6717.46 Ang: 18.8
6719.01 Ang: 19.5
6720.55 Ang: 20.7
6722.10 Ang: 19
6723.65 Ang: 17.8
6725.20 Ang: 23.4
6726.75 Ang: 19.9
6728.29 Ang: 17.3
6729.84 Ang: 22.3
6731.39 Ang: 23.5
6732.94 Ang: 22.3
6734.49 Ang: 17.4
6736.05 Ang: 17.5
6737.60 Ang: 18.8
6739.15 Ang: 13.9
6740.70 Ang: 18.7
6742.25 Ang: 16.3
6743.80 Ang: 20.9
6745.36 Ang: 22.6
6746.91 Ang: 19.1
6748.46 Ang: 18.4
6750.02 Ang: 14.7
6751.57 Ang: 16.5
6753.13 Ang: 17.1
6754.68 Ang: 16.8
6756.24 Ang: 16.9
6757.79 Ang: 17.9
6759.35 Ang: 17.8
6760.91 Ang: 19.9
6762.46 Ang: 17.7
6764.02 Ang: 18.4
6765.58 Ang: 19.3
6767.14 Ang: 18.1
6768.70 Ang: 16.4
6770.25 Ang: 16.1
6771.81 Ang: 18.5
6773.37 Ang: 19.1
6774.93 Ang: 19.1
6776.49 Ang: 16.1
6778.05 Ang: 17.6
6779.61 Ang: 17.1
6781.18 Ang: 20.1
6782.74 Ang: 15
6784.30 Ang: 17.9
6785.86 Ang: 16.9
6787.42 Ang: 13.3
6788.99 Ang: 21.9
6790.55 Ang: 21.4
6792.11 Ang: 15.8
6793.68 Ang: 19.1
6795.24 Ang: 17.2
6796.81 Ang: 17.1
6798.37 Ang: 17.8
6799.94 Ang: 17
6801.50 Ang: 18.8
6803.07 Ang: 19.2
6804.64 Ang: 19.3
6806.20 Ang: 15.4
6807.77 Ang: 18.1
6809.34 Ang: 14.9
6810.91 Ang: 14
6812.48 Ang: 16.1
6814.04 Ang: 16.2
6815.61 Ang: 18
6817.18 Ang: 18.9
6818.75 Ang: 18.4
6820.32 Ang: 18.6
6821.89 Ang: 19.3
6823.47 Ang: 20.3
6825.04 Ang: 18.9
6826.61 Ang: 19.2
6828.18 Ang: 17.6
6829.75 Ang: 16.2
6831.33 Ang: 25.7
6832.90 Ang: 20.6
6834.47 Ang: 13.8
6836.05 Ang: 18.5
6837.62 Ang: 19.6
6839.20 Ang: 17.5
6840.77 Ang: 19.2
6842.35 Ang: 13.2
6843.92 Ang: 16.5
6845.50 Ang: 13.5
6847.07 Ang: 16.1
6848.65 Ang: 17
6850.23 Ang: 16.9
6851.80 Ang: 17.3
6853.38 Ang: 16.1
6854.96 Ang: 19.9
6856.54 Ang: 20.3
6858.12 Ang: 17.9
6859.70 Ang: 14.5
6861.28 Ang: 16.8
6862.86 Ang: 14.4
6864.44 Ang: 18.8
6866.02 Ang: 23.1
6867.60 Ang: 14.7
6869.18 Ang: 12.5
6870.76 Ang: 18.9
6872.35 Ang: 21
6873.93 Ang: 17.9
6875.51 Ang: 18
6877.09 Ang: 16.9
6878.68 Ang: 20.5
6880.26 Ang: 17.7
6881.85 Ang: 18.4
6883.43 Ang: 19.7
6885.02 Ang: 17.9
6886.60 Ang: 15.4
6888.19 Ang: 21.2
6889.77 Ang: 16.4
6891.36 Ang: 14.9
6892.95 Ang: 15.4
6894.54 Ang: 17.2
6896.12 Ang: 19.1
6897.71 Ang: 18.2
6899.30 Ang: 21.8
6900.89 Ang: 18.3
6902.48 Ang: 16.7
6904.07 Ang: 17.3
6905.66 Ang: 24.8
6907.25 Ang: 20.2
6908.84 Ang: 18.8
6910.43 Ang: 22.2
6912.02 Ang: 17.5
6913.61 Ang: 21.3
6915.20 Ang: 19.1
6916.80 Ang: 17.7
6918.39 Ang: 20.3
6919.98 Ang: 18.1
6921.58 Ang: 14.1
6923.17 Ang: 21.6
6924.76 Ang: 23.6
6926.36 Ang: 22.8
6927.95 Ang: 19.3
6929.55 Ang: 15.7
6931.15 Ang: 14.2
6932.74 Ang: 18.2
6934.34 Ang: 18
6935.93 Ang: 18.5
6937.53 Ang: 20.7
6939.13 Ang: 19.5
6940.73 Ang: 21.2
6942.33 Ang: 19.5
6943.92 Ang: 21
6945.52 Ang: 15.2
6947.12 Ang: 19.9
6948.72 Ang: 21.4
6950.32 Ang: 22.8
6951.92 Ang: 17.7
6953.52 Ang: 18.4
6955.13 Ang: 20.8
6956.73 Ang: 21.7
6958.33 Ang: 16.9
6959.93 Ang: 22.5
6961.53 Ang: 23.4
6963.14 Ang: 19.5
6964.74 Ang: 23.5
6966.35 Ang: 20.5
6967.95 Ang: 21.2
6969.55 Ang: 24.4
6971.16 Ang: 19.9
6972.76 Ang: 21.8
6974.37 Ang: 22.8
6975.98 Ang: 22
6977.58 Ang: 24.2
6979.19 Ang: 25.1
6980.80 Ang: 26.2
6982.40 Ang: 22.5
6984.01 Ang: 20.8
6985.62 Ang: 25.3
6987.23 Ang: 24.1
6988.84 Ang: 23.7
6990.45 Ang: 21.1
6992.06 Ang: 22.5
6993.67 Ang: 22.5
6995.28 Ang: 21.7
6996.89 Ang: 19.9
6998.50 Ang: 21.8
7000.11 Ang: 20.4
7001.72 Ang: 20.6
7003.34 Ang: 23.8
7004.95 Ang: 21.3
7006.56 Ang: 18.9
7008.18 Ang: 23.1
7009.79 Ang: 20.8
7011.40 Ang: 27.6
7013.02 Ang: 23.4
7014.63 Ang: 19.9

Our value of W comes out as 2.7 Ang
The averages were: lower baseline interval 18.3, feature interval 17.6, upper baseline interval 21.4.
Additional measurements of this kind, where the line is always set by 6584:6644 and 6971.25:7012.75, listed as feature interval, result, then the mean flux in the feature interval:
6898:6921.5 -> 2.6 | 19.4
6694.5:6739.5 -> 2.7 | 19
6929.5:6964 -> 4.2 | 19.5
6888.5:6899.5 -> 2.1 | 17.5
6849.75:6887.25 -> 6.5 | 17.7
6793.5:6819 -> 4.4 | 17.3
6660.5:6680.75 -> 0.5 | 19.3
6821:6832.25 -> 0.8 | 19.6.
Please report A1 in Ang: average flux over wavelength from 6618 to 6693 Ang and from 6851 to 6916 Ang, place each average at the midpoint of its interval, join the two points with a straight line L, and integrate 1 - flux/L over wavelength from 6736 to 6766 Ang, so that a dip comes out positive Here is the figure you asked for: 1.1 Ang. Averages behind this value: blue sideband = 18.9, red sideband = 18.3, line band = 18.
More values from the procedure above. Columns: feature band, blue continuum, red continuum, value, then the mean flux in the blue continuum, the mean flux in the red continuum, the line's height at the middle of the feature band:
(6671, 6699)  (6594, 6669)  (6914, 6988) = 0.9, 18.9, 20.6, 19.2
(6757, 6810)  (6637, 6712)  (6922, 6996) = 4.8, 18.7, 21.1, 19.6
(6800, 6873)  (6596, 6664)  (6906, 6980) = 7.8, 18.8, 20.2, 19.8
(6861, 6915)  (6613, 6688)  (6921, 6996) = 5.5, 18.8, 21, 20.5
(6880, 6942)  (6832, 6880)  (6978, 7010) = 1.8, 17.4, 22.4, 19.4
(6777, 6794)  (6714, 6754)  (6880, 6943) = 1.1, 19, 18.8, 19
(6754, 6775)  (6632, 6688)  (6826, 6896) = 0.2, 18.7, 17.6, 18.2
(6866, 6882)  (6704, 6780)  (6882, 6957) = 0.9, 18.6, 19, 18.9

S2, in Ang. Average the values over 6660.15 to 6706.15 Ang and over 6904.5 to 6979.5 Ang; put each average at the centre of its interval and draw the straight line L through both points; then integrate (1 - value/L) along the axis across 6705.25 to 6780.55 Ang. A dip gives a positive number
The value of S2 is 2.7 Ang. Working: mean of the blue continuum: 18.9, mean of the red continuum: 20.2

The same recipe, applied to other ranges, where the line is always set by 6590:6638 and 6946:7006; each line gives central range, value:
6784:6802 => 2.4 Ang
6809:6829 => 2.8 Ang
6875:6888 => 1.8 Ang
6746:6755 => 1.4 Ang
